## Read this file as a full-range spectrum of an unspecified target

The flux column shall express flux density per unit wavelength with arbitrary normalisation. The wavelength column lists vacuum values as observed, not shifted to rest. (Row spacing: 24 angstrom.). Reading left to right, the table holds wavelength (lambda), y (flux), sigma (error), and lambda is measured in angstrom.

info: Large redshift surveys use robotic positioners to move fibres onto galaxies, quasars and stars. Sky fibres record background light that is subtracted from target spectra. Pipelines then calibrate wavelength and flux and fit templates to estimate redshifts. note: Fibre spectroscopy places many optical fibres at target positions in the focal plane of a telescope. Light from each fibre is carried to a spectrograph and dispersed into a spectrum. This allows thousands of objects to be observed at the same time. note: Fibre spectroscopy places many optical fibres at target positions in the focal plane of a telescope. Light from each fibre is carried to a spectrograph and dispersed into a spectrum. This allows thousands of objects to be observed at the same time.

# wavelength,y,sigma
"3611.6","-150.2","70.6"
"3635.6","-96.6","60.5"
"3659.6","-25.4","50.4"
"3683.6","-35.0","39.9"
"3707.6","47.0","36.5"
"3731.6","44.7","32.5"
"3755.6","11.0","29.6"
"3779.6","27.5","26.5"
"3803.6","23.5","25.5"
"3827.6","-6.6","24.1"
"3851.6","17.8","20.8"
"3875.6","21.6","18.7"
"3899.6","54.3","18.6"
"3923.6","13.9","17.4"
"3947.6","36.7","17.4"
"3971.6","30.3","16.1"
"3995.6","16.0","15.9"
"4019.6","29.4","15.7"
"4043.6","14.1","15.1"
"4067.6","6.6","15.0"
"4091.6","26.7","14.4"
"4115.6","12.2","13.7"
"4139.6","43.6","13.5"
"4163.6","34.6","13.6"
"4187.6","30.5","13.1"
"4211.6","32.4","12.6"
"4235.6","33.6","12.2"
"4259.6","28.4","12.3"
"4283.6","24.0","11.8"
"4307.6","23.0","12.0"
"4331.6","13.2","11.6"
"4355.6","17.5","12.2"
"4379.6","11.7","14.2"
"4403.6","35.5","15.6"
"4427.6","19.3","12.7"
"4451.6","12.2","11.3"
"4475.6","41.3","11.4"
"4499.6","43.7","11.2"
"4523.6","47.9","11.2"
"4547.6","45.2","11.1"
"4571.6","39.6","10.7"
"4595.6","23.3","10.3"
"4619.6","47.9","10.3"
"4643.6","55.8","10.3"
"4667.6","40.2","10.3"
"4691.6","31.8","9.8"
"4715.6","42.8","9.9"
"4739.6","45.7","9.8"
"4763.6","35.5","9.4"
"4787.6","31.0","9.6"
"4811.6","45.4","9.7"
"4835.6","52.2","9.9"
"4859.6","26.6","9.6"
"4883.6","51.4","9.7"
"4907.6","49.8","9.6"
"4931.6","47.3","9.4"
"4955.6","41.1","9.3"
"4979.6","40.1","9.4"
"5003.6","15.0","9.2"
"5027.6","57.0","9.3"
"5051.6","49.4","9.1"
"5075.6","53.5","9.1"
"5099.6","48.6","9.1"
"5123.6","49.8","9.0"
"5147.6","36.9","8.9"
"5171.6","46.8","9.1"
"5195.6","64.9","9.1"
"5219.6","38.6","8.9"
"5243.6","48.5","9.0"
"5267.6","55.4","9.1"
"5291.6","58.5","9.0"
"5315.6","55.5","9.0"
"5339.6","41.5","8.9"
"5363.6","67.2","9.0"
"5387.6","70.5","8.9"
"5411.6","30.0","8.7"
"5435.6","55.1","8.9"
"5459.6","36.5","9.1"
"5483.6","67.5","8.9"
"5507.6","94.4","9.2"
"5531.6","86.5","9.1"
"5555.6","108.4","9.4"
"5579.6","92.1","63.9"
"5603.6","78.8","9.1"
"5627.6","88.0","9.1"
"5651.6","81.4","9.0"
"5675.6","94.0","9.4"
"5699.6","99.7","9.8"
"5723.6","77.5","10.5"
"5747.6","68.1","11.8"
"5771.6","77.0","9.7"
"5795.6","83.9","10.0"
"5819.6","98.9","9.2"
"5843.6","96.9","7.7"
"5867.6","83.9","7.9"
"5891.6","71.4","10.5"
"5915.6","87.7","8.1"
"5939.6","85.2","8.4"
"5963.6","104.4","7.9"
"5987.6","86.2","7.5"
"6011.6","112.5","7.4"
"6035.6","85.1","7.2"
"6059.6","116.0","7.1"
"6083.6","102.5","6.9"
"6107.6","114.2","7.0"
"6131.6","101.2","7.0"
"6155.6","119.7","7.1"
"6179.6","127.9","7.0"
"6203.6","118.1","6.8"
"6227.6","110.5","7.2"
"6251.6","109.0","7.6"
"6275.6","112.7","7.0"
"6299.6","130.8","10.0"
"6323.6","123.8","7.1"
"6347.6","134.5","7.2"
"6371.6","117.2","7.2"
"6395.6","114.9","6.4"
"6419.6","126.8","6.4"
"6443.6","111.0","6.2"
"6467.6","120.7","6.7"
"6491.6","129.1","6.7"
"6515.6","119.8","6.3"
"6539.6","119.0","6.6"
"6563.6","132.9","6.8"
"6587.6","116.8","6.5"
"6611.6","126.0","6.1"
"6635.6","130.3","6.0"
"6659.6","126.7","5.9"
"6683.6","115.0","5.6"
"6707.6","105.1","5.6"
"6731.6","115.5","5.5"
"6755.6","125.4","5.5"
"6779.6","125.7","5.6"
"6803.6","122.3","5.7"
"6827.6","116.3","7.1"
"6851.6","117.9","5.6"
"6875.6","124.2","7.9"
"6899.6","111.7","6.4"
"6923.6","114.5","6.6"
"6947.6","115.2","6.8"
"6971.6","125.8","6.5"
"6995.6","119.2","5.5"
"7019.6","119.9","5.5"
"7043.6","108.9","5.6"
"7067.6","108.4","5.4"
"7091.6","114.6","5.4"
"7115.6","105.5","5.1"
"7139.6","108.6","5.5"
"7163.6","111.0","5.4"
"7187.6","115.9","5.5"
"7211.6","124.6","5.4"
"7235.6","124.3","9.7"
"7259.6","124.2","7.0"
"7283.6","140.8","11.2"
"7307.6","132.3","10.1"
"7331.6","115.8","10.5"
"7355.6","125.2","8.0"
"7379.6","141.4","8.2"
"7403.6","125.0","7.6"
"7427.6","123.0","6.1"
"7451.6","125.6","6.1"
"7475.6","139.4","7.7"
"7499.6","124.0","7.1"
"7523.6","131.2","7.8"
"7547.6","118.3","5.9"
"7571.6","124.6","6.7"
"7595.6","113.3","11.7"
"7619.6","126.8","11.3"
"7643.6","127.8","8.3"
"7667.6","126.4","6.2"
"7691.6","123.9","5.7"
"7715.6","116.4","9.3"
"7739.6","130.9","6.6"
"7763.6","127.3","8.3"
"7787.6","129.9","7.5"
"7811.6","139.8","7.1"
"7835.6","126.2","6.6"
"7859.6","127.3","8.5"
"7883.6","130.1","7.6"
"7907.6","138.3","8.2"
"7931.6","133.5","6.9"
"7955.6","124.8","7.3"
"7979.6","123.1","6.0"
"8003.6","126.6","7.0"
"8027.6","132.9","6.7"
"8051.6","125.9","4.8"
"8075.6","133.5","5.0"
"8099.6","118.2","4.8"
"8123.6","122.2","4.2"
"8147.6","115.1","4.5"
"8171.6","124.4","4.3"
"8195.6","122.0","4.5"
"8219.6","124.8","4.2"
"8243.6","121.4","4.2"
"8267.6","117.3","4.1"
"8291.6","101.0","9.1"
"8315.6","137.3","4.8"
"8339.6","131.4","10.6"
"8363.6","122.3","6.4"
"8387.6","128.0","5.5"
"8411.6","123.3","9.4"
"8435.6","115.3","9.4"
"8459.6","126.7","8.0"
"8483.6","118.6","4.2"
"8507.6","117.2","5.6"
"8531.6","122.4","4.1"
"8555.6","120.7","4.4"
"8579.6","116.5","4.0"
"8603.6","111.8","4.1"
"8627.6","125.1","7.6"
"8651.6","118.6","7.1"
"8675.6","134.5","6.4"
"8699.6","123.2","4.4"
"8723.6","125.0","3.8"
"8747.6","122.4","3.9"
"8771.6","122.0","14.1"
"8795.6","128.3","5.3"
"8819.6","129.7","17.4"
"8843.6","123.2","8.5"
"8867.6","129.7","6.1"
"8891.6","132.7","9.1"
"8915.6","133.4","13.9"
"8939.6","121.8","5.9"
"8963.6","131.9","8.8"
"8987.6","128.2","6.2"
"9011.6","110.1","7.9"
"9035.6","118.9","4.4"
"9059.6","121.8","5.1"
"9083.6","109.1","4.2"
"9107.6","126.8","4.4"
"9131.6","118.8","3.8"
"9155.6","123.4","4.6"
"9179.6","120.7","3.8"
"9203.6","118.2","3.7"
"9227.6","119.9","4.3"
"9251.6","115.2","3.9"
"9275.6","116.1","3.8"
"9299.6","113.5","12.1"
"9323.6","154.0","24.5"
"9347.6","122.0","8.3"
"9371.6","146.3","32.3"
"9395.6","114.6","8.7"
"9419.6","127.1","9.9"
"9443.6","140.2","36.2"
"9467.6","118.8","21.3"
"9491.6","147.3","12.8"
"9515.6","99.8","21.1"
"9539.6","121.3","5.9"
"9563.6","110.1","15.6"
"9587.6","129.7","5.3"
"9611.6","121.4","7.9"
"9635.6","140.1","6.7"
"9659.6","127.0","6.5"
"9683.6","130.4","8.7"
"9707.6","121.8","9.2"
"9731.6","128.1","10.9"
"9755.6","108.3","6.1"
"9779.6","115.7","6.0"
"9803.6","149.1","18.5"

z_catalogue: 0.38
